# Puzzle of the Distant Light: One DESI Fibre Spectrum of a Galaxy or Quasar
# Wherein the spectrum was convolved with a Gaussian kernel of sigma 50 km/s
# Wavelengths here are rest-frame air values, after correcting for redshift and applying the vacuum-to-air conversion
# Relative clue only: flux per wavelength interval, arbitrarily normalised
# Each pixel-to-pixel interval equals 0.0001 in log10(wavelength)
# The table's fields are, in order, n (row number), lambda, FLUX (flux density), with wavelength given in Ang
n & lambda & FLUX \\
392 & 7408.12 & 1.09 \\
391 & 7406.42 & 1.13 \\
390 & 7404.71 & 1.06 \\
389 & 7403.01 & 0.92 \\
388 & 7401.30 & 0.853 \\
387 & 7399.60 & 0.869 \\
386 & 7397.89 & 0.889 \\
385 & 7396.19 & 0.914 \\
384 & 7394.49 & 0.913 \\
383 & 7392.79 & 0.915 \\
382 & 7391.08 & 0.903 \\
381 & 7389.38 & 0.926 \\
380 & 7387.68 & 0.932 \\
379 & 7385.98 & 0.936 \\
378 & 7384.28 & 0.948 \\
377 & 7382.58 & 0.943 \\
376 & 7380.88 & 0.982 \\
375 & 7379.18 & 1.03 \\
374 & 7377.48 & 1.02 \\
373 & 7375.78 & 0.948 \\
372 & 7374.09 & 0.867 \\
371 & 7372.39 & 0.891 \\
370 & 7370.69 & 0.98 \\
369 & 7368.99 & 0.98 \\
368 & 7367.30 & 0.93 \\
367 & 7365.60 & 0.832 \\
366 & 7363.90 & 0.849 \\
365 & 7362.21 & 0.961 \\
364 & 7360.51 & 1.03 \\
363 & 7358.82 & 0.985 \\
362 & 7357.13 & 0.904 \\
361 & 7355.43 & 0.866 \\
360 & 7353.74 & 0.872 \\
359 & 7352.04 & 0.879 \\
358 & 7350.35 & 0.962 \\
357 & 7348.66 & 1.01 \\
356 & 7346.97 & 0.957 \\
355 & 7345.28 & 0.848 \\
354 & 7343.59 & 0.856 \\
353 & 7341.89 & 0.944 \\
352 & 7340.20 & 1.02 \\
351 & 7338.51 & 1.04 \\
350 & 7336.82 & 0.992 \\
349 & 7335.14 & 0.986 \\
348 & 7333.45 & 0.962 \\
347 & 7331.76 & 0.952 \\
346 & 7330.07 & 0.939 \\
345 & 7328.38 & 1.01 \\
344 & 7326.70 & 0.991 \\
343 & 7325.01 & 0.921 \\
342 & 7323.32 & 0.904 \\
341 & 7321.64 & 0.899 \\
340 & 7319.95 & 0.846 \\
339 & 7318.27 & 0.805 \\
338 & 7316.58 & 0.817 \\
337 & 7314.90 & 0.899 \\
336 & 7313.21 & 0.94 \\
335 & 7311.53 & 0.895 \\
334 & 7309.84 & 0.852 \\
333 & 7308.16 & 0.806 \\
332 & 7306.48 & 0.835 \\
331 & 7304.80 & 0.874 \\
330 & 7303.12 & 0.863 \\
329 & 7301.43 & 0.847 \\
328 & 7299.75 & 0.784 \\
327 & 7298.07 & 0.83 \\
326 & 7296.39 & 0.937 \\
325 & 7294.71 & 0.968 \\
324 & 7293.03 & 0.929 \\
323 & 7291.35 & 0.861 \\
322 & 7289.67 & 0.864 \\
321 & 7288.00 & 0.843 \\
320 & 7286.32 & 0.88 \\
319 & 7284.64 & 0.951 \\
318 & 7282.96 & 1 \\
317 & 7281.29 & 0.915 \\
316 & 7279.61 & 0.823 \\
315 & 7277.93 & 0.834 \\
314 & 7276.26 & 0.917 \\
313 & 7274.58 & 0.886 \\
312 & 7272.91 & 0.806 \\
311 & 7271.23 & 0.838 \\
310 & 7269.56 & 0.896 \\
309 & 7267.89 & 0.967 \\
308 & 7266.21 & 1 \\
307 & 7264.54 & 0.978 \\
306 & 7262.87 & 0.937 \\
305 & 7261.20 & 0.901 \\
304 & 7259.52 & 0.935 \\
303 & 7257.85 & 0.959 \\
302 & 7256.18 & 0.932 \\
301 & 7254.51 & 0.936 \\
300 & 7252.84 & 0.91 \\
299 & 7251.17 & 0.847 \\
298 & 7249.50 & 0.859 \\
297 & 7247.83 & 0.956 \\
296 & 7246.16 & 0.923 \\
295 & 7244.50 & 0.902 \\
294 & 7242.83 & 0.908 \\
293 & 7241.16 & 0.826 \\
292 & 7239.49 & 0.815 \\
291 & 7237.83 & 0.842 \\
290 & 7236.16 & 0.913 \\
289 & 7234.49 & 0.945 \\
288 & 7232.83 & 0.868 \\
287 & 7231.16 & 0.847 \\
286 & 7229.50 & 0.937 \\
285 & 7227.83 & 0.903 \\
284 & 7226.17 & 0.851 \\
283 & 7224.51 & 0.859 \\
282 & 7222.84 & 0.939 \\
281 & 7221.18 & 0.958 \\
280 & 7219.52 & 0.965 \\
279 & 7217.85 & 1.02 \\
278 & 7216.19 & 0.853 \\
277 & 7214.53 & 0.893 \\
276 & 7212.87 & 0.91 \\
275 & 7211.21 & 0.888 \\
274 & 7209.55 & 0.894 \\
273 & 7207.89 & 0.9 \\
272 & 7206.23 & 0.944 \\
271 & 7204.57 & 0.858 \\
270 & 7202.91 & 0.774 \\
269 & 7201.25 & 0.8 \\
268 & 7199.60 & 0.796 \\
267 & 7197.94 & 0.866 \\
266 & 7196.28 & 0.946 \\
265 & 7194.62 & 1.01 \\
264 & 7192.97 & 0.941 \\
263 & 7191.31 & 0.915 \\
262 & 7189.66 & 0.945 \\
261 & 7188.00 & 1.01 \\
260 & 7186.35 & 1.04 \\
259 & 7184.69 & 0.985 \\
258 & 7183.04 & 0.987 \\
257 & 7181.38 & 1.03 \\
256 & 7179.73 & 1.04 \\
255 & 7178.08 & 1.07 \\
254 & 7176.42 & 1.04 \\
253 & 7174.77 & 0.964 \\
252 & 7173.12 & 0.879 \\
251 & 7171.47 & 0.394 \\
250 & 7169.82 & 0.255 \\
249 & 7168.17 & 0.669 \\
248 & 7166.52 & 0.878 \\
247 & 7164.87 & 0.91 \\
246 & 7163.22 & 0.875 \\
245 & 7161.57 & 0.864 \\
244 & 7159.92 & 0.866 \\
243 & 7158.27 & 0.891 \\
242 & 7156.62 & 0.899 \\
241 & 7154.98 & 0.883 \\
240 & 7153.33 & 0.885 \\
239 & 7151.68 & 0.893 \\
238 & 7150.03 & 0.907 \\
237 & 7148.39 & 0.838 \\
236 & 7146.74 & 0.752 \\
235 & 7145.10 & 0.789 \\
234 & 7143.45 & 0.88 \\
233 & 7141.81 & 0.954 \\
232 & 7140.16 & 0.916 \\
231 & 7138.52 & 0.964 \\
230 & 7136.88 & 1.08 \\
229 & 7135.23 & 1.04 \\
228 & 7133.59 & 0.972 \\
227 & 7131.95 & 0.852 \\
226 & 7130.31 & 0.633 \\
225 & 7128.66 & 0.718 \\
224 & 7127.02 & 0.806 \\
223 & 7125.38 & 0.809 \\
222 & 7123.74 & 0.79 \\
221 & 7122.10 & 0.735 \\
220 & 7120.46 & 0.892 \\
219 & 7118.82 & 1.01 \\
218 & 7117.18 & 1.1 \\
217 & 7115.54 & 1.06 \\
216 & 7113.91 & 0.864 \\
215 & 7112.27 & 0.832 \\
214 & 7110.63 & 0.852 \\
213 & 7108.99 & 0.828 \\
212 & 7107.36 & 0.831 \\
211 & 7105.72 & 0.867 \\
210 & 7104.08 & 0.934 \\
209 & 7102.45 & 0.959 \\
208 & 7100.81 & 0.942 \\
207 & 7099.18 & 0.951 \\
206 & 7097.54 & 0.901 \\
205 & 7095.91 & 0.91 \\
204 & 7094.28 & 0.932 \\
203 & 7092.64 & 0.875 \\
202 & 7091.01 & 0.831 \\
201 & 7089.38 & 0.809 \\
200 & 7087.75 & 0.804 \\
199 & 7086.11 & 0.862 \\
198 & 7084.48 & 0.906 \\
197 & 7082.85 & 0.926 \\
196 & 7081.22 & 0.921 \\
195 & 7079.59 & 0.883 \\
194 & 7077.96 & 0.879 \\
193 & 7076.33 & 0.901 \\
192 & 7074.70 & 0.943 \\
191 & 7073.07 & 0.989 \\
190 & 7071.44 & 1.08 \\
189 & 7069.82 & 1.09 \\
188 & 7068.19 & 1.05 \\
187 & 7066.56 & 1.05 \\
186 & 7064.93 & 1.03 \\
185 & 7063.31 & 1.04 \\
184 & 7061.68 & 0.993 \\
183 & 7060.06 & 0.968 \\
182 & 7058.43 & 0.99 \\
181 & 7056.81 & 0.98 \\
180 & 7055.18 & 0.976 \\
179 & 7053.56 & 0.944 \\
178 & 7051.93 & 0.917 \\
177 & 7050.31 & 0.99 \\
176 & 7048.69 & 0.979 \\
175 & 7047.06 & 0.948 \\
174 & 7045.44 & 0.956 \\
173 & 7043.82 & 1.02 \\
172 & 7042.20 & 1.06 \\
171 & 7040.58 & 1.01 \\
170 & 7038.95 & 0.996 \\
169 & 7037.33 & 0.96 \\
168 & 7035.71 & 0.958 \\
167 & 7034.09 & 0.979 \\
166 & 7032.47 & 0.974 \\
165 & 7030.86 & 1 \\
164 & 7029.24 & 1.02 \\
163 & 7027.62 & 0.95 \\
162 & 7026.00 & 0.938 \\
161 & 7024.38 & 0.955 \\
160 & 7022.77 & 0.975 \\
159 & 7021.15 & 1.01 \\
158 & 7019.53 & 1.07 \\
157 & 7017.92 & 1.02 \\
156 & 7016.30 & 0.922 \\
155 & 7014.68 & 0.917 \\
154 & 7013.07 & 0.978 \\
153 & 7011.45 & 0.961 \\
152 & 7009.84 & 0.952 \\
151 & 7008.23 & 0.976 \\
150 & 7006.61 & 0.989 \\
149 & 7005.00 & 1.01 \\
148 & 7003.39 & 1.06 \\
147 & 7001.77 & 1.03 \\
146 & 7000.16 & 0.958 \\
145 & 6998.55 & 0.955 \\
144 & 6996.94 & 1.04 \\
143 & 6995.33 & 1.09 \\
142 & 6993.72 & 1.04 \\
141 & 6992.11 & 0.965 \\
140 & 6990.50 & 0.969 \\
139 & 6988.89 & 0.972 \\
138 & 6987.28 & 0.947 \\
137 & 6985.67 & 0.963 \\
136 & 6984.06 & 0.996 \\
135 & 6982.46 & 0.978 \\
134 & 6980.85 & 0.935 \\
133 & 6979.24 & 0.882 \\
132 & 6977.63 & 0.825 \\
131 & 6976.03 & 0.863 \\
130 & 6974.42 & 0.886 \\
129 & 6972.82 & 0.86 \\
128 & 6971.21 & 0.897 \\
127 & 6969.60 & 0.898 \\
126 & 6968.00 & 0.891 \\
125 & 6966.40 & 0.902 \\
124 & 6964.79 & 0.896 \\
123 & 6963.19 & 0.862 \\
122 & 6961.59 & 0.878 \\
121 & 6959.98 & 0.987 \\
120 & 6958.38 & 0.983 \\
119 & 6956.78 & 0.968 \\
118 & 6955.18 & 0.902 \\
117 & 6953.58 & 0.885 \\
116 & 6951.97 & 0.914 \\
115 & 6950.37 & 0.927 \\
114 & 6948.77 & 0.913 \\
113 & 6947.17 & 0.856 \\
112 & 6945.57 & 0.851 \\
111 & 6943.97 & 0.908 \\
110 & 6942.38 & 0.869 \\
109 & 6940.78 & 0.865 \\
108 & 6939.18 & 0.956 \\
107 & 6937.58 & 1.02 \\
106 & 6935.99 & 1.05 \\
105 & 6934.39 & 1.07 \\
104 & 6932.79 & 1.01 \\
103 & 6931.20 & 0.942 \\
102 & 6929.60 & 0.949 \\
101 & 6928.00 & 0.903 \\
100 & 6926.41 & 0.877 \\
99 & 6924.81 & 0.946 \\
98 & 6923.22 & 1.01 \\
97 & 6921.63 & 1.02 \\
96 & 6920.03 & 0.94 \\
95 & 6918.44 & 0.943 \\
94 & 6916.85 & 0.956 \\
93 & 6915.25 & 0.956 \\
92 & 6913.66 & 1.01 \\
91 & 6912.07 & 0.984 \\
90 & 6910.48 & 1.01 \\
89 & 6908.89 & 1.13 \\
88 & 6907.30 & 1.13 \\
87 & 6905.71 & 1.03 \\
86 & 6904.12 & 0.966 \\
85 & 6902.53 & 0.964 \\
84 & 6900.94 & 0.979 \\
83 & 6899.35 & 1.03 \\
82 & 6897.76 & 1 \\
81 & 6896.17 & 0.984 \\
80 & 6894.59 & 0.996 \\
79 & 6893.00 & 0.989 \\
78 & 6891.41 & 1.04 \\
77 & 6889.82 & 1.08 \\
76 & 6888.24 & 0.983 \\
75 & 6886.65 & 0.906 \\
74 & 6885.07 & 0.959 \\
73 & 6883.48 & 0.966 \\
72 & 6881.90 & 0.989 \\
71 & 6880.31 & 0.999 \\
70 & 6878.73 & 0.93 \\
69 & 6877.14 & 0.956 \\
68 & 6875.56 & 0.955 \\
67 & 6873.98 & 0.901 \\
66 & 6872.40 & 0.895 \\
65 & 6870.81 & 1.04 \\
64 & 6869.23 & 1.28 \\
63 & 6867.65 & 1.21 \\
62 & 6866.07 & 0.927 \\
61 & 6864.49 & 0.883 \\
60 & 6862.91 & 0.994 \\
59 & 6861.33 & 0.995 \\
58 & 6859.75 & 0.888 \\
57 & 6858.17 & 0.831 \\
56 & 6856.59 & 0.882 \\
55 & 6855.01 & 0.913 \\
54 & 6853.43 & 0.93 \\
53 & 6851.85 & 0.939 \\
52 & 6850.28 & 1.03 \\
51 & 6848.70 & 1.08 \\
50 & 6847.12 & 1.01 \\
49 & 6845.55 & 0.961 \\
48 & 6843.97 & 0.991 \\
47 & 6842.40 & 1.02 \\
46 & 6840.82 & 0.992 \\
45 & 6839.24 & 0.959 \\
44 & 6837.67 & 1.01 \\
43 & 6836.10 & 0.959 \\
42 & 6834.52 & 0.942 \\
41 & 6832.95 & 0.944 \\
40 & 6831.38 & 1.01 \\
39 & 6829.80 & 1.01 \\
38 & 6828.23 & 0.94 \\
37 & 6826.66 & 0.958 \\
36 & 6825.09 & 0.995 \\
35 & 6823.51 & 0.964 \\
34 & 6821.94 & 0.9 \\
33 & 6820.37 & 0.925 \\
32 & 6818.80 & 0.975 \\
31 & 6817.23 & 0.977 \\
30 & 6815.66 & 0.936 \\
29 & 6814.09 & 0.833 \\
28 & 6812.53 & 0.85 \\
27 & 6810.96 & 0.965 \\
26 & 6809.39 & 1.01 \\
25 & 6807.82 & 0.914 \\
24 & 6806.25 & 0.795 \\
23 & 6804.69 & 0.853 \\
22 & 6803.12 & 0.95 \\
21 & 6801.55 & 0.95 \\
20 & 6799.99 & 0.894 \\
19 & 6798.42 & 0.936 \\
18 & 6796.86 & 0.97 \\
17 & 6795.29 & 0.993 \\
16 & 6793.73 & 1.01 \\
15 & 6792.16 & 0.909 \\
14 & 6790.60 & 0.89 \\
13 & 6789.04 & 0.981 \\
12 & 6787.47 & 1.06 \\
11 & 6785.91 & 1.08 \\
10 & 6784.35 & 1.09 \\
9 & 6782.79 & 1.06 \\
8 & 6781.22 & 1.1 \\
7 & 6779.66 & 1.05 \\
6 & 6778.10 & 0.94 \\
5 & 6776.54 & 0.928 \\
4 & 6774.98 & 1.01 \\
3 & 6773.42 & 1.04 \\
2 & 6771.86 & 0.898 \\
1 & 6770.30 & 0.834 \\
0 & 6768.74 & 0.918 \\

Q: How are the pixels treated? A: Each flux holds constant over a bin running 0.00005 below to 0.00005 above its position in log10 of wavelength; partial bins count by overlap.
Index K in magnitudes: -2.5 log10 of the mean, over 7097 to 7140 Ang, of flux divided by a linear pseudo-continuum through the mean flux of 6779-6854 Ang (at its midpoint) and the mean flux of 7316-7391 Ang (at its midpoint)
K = 0.07 mag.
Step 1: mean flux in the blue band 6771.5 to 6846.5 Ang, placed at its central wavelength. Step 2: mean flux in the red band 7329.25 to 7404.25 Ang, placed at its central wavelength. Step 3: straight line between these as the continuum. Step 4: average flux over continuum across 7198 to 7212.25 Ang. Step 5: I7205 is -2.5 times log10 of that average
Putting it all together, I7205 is 0.10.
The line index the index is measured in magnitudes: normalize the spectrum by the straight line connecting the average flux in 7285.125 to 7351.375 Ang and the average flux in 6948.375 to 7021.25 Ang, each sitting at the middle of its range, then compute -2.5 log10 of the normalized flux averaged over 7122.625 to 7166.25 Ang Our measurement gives 0.071 mag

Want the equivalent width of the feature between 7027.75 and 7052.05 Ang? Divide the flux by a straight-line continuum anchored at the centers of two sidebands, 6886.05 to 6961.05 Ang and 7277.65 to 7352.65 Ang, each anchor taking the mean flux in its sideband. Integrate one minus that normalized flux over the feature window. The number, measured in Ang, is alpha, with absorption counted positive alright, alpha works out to -0.88 Ang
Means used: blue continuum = 0.97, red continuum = 0.907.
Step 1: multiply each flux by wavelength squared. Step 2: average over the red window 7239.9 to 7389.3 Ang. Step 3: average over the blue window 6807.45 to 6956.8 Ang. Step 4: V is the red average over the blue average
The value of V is 1.07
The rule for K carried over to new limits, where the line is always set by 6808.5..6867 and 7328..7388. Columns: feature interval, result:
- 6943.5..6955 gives 0.07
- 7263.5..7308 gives 0.07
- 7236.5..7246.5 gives 0.09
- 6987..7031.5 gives -0.04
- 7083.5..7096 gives 0.10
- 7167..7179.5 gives 0.23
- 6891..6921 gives -0.05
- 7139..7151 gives 0.10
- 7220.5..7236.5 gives 0.05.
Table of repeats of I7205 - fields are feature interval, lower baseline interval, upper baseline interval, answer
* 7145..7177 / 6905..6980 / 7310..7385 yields 0.15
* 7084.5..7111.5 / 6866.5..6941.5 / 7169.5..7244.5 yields 0.06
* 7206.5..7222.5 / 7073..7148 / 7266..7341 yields -0.03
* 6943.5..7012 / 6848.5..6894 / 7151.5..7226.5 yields 0.01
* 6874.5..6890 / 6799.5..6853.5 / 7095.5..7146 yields -0.03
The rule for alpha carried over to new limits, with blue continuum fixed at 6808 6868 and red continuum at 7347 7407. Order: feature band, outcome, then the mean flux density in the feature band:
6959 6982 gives 1.49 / 0.892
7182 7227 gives 1.30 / 0.917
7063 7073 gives -1.08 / 1.05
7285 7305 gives 1.39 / 0.875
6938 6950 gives 0.77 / 0.894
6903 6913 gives -0.86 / 1.04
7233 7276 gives 1.74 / 0.904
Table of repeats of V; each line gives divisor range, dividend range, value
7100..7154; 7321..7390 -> 1.14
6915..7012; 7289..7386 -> 1.08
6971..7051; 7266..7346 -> 1.01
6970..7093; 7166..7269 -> 0.98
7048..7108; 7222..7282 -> 1.00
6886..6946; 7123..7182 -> 0.93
